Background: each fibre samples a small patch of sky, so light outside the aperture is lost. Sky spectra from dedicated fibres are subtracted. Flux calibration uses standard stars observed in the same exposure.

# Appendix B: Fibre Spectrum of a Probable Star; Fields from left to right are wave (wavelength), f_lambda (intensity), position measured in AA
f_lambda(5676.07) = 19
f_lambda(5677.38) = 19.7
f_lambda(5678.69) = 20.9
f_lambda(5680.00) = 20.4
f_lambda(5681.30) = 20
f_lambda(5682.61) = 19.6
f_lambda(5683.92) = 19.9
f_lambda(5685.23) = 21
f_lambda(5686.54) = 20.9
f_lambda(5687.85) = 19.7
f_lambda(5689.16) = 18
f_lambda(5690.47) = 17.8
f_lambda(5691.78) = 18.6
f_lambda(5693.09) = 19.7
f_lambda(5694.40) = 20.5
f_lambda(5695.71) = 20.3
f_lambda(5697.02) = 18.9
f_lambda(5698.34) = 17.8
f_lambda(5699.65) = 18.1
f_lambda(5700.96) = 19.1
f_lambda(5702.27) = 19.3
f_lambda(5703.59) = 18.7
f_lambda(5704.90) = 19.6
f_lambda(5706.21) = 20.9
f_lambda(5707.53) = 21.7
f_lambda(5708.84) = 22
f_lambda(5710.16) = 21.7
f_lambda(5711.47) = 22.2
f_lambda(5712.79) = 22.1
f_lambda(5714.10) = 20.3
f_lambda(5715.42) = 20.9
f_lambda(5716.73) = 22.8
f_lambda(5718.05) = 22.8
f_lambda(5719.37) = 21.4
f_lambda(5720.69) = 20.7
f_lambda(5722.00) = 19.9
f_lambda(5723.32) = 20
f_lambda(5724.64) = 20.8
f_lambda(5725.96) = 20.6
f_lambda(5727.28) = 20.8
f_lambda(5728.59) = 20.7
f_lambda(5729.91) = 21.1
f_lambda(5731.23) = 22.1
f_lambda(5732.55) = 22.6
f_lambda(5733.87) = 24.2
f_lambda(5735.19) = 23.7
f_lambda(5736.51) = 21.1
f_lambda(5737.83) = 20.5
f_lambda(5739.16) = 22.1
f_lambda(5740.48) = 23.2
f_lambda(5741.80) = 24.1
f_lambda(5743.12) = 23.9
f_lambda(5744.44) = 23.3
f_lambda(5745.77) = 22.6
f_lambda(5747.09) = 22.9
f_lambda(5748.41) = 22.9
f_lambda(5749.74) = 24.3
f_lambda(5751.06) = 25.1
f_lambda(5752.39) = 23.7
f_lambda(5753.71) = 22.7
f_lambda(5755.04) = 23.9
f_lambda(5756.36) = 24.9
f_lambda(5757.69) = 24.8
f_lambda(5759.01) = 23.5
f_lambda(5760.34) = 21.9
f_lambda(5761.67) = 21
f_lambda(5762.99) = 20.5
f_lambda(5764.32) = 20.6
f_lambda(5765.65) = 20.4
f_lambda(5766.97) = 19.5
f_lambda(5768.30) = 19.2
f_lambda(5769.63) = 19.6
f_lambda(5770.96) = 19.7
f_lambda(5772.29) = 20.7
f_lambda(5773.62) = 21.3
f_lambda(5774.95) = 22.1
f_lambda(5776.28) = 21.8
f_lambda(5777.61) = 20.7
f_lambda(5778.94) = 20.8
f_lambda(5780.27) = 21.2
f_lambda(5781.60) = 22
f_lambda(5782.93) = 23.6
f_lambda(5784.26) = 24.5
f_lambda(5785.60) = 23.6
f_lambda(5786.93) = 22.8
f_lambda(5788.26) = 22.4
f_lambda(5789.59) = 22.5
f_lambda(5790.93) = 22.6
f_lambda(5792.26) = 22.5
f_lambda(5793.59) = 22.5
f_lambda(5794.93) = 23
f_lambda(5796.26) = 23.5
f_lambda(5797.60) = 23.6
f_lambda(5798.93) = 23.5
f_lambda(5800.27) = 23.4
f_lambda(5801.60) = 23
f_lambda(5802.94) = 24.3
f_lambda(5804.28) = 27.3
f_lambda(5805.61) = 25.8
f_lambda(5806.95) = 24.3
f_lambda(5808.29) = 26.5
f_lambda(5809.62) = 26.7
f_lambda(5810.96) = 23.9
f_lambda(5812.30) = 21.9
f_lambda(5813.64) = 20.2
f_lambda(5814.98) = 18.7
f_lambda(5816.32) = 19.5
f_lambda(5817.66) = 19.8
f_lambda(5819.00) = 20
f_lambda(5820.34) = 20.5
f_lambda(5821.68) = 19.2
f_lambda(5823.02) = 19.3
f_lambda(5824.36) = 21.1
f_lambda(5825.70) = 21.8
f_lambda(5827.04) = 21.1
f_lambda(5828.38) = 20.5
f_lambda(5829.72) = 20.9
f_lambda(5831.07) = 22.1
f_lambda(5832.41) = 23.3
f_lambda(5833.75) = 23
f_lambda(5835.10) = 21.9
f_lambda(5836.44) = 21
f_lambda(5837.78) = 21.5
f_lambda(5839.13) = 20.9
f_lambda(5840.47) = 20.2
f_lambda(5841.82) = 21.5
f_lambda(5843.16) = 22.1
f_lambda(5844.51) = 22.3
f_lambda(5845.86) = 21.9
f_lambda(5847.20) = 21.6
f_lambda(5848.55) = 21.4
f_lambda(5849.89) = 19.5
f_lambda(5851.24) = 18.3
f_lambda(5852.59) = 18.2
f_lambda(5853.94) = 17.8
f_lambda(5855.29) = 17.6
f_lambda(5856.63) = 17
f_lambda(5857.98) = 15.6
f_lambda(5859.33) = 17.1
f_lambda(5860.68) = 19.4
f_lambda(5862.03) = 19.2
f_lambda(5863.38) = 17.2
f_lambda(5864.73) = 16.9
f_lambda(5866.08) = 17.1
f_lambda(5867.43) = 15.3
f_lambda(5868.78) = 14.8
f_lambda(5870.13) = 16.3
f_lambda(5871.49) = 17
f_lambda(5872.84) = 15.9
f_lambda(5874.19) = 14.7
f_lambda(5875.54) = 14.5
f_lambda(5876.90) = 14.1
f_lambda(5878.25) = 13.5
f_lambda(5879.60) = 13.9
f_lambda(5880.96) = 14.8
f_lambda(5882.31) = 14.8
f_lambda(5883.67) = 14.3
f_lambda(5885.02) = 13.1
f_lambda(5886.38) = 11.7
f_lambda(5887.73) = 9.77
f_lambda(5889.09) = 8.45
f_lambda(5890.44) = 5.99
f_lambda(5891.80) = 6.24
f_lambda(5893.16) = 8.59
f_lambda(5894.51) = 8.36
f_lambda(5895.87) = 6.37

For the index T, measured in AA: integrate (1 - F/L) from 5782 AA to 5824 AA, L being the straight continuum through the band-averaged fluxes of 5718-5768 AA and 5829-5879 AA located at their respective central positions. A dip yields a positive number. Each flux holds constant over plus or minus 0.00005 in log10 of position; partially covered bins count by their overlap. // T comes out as -5.0 AA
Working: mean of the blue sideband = 22.2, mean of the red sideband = 18.7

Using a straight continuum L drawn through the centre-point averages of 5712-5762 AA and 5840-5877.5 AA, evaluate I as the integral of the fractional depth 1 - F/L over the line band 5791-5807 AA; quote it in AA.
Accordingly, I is -2.9 AA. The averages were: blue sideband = 22.4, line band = 23.8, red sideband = 18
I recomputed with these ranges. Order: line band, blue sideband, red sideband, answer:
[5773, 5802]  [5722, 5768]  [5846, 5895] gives -4.03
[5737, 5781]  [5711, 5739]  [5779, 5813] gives 0.73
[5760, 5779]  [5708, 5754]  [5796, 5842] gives 1.31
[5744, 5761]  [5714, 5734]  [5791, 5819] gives -1.27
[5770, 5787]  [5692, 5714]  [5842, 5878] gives -2.53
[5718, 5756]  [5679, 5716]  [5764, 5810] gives -2.13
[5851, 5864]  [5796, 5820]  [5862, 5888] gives -0.53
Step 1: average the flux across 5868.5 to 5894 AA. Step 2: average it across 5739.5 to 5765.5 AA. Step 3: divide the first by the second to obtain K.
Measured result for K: 0.6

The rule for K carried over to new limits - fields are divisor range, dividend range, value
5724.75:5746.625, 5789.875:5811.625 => 1.08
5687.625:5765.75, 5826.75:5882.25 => 0.86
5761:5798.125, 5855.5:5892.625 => 0.66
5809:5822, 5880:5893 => 0.52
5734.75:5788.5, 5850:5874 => 0.77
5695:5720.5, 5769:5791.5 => 1.06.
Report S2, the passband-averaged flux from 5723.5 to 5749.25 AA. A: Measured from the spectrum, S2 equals 22.2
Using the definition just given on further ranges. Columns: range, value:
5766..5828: 22.1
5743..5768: 22.7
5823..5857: 20.7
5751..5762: 23.5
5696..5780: 21.5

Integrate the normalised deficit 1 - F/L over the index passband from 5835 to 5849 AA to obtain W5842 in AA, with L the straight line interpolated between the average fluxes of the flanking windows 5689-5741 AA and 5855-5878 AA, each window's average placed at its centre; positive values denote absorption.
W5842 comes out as -3.6 AA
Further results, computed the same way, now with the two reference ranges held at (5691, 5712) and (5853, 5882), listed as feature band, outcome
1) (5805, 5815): -3.6 AA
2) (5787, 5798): -3.0 AA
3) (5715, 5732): -1.5 AA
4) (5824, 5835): -3.0 AA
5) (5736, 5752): -3.4 AA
